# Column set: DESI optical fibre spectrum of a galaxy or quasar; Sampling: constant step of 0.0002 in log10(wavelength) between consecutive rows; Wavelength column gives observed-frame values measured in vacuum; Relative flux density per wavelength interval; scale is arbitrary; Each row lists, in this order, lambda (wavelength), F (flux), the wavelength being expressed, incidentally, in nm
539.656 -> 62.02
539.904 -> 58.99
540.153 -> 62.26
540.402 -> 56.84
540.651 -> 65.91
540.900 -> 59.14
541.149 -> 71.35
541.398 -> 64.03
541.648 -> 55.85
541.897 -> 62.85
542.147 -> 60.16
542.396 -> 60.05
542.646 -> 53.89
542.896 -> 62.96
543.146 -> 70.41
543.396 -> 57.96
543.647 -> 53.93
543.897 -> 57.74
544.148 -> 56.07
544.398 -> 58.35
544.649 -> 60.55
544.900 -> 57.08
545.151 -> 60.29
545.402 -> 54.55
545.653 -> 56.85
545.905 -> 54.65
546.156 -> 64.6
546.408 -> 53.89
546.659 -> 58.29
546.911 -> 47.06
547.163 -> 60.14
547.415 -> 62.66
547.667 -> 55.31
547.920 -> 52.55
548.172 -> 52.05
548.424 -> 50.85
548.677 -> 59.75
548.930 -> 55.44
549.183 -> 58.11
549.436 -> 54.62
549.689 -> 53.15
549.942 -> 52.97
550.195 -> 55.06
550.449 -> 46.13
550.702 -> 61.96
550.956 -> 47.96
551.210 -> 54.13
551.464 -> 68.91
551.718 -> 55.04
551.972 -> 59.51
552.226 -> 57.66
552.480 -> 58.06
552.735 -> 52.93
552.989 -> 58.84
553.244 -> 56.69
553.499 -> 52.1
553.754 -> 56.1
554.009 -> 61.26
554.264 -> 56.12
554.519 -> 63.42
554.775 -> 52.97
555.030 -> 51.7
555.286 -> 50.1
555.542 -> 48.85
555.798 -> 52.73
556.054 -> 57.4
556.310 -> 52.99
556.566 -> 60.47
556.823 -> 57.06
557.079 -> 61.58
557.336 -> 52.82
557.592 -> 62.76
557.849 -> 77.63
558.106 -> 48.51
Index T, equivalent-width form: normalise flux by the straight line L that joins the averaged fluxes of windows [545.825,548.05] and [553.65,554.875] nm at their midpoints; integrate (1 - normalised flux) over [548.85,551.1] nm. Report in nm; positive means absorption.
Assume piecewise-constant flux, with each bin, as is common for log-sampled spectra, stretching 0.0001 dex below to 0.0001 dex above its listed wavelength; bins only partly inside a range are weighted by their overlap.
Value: 0.13 nm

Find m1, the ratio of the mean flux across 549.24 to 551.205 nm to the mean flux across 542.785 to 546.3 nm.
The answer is 0.91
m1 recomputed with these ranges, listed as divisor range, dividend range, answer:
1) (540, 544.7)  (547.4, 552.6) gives 0.92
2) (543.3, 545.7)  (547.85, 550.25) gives 0.95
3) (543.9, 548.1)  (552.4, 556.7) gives 0.97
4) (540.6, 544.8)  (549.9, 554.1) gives 0.93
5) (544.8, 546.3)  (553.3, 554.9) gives 0.98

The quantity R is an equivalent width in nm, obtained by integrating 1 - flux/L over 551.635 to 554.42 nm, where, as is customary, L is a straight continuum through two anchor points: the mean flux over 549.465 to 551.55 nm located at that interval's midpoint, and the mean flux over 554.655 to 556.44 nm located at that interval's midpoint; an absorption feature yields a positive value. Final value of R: -0.171 nm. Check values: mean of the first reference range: 54.7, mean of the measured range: 56.9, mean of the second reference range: 52.4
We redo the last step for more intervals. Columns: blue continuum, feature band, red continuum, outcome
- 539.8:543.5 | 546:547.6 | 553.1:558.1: 0.06 nm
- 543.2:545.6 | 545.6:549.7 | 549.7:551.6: 0.03 nm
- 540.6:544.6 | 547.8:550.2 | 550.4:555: 0.15 nm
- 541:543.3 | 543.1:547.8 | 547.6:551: 0.07 nm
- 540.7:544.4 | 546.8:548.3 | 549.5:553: 0.07 nm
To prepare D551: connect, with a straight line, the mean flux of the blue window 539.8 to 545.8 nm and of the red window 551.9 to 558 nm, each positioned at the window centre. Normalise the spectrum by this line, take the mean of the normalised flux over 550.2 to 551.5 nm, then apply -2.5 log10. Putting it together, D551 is 0.06 mag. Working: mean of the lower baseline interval 59.9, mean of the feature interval 54.8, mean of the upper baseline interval 57.1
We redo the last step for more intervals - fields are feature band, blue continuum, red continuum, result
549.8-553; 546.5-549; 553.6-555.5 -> -0.010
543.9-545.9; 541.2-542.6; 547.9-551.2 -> 0.012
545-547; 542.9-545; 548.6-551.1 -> 0.021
